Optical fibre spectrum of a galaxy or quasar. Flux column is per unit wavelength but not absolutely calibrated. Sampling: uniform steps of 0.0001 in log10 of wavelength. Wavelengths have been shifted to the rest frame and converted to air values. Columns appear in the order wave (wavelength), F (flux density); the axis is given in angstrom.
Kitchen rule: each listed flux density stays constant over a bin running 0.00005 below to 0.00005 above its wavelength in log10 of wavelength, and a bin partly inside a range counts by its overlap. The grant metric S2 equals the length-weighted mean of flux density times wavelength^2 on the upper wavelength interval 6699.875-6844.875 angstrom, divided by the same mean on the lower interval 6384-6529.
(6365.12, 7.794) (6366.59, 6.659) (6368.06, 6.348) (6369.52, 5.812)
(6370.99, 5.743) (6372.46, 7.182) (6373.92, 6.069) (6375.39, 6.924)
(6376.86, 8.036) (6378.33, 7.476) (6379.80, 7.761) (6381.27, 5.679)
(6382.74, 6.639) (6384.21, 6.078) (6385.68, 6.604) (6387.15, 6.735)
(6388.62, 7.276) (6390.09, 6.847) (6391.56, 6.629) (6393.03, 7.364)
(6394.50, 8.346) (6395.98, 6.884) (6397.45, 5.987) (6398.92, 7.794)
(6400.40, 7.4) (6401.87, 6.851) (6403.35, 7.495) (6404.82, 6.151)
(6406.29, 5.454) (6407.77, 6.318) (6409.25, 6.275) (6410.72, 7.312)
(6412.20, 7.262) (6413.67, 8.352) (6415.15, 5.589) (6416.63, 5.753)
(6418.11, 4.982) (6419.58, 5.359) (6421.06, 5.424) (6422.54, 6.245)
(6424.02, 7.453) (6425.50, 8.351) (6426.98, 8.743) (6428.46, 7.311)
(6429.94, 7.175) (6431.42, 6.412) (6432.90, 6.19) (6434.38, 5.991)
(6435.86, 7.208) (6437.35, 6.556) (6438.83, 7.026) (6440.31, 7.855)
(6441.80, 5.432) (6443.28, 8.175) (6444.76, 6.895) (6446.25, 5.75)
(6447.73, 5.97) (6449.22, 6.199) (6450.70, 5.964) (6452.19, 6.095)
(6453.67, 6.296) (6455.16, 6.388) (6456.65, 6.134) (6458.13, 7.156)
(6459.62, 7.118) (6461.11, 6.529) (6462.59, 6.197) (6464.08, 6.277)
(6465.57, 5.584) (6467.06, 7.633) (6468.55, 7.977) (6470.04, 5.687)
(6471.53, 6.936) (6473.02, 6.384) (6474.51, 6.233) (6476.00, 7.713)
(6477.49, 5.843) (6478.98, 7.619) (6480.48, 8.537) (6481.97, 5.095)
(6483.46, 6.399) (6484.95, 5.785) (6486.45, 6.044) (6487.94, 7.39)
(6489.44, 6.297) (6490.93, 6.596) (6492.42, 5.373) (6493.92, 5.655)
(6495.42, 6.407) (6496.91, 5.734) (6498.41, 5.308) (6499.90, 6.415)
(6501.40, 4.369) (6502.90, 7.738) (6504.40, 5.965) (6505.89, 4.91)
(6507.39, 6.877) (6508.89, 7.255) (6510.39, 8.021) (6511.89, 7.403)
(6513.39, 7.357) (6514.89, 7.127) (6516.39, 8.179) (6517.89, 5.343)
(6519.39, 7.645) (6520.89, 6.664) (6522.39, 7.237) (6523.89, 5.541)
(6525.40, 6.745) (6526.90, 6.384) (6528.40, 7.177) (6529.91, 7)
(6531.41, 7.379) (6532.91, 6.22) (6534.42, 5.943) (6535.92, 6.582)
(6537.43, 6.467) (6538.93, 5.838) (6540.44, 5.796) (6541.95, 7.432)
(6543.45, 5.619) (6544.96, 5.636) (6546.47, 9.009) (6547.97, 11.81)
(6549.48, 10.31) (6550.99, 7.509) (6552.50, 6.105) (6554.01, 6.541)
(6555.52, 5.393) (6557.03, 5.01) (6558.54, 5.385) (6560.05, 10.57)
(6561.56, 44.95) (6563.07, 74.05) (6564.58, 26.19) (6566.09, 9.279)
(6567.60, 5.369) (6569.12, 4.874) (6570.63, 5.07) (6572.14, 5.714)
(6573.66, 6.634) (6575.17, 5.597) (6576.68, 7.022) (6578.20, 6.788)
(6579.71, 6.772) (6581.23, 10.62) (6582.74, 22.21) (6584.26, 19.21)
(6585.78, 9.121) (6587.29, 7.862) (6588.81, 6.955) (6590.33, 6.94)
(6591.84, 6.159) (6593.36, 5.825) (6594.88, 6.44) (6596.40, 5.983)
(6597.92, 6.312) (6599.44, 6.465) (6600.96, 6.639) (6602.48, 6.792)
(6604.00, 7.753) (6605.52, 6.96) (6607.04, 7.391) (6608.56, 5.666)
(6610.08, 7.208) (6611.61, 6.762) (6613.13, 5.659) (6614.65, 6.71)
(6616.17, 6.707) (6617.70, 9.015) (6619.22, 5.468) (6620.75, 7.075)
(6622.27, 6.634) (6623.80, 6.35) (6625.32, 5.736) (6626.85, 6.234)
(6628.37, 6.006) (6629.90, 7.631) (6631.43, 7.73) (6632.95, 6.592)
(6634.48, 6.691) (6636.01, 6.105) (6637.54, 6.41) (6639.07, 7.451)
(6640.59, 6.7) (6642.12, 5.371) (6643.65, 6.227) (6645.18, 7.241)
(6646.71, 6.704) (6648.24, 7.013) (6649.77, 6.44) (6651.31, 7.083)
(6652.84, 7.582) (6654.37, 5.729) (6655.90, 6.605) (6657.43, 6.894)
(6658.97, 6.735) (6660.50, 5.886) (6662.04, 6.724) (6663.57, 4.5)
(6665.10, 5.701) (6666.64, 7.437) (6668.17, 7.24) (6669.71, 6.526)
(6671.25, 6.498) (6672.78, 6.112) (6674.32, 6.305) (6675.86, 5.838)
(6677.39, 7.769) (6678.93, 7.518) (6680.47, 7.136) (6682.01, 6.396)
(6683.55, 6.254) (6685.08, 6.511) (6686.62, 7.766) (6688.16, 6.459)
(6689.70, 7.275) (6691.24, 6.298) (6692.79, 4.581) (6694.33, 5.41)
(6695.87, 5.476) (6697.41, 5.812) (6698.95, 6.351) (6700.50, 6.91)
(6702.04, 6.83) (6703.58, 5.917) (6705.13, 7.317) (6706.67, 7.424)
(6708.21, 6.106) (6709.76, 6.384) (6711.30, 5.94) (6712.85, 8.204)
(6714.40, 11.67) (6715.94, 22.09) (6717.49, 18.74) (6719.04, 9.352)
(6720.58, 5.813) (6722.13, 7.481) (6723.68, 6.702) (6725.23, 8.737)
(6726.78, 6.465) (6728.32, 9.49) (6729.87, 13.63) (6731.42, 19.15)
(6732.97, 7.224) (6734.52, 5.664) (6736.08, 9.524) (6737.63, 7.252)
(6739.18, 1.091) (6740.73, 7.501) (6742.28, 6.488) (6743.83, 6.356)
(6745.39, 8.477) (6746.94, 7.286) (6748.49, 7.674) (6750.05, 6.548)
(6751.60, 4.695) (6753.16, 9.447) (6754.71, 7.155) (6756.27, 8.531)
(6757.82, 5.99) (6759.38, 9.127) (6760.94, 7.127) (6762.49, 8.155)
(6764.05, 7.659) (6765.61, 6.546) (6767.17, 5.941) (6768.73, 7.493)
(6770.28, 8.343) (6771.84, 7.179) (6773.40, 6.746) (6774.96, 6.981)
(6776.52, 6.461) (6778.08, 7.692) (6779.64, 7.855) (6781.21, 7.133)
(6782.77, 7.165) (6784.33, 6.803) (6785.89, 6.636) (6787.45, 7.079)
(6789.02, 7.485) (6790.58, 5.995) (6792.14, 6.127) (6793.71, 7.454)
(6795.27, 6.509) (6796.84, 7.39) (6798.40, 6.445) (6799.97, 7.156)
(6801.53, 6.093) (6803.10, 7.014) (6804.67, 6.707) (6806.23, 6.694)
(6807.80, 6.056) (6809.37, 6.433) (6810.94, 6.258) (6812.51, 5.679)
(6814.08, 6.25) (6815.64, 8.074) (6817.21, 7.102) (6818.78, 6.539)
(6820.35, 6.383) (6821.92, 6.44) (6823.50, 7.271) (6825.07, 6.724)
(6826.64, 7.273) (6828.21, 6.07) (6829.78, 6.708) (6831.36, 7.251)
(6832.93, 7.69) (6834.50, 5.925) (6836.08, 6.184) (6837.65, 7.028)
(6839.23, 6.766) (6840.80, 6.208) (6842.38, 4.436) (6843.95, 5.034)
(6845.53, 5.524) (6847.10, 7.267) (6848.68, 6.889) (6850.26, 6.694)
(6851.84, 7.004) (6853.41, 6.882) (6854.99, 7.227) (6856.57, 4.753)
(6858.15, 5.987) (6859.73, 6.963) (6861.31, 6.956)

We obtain 1.23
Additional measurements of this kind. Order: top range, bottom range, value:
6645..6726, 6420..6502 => 1.19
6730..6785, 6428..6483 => 1.24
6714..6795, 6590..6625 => 1.27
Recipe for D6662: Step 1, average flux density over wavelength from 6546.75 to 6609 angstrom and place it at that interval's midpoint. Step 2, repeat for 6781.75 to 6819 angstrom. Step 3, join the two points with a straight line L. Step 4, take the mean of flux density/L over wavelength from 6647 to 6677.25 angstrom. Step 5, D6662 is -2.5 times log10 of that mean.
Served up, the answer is 0.377 mag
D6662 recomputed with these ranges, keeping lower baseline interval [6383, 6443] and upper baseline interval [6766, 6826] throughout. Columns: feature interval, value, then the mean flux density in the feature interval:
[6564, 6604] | -0.24 mag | 8.48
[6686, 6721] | -0.18 mag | 8.03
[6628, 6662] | 0.02 mag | 6.68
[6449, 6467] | 0.07 mag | 6.38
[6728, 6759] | -0.17 mag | 7.95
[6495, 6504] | 0.14 mag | 5.98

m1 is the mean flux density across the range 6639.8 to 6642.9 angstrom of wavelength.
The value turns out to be 6.07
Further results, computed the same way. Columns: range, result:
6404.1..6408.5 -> 5.97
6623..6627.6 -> 6.1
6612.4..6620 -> 6.72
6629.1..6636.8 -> 6.94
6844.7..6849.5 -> 6.54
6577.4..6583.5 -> 11.6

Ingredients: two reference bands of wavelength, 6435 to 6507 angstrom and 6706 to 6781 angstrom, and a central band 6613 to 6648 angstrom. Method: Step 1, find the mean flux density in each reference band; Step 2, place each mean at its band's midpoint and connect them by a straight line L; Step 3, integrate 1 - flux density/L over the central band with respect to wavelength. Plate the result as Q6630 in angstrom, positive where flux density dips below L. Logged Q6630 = 3.8 angstrom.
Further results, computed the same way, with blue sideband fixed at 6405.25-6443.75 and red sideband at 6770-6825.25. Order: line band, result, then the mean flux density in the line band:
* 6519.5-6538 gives 0.21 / 6.65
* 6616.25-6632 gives -0.02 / 6.77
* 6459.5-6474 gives 0.21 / 6.61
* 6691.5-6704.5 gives 1.62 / 5.94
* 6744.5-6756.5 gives -1.07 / 7.41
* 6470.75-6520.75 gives 1.25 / 6.55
